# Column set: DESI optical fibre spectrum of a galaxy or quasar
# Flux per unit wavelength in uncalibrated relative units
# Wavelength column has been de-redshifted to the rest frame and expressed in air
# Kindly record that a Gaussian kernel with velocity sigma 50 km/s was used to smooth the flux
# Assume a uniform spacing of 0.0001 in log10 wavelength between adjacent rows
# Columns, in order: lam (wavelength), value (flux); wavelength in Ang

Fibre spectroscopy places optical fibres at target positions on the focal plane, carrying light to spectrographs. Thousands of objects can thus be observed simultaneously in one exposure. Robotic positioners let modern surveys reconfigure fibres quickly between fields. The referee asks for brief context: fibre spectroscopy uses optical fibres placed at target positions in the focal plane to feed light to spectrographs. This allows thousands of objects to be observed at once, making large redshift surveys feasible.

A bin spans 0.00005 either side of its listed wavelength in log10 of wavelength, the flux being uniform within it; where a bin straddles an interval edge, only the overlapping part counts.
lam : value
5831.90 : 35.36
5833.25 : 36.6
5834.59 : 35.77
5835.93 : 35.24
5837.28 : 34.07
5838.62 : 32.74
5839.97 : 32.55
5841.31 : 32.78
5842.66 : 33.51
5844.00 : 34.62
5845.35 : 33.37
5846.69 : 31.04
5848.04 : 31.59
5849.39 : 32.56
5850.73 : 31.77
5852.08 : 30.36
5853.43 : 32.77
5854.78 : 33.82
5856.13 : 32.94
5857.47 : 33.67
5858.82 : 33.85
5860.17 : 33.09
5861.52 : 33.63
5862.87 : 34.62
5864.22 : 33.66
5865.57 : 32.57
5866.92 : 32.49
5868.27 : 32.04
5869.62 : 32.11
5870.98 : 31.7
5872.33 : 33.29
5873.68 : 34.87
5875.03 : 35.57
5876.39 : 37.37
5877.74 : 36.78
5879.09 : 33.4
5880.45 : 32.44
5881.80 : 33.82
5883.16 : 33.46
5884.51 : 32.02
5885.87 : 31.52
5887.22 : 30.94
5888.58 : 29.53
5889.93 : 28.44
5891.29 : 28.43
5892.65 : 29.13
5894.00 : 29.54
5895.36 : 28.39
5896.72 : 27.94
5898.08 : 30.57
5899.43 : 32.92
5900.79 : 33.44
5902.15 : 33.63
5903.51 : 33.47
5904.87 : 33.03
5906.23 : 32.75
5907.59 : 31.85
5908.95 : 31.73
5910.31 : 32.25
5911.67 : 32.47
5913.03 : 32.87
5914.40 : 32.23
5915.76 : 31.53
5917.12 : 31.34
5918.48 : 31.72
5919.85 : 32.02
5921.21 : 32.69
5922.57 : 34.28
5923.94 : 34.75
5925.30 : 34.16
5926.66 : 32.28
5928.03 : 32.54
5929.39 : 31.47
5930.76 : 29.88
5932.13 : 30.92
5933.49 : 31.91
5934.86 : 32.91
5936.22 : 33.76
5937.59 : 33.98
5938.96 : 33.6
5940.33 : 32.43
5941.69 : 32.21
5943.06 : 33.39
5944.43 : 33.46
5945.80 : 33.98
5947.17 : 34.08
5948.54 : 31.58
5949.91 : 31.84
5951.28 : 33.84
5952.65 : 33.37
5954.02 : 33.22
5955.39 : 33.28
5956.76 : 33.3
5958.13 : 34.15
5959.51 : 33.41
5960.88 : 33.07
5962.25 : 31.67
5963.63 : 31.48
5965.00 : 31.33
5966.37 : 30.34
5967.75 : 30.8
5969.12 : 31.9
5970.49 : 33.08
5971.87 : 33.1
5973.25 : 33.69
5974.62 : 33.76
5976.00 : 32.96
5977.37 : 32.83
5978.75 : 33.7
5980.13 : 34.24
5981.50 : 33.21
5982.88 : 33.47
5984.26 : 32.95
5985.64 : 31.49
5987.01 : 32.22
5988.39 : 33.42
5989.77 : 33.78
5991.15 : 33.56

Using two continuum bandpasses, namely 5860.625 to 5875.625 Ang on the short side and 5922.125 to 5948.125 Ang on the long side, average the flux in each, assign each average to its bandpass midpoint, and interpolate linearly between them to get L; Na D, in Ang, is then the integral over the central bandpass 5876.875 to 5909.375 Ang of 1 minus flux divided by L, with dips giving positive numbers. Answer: 1.5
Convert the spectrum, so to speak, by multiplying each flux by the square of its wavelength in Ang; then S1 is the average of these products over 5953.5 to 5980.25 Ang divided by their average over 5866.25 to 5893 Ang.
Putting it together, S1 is 1.04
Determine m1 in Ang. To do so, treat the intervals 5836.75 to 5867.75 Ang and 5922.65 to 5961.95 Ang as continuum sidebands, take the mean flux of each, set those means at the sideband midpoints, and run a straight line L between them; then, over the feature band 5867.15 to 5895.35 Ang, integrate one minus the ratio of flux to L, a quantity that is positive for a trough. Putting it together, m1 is 0.6 Ang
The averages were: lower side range 33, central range 32.2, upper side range 33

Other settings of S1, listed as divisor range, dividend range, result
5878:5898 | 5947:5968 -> 1.08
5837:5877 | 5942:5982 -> 1.03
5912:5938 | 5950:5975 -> 1.02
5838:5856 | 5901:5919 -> 1.02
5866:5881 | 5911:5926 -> 0.98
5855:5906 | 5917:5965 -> 1.03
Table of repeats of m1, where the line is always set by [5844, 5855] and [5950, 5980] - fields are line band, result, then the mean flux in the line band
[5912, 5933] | 0.2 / 32.3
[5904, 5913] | 0.0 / 32.4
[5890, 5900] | 0.9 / 29.5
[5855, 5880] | -1.1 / 33.7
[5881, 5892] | 0.5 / 31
